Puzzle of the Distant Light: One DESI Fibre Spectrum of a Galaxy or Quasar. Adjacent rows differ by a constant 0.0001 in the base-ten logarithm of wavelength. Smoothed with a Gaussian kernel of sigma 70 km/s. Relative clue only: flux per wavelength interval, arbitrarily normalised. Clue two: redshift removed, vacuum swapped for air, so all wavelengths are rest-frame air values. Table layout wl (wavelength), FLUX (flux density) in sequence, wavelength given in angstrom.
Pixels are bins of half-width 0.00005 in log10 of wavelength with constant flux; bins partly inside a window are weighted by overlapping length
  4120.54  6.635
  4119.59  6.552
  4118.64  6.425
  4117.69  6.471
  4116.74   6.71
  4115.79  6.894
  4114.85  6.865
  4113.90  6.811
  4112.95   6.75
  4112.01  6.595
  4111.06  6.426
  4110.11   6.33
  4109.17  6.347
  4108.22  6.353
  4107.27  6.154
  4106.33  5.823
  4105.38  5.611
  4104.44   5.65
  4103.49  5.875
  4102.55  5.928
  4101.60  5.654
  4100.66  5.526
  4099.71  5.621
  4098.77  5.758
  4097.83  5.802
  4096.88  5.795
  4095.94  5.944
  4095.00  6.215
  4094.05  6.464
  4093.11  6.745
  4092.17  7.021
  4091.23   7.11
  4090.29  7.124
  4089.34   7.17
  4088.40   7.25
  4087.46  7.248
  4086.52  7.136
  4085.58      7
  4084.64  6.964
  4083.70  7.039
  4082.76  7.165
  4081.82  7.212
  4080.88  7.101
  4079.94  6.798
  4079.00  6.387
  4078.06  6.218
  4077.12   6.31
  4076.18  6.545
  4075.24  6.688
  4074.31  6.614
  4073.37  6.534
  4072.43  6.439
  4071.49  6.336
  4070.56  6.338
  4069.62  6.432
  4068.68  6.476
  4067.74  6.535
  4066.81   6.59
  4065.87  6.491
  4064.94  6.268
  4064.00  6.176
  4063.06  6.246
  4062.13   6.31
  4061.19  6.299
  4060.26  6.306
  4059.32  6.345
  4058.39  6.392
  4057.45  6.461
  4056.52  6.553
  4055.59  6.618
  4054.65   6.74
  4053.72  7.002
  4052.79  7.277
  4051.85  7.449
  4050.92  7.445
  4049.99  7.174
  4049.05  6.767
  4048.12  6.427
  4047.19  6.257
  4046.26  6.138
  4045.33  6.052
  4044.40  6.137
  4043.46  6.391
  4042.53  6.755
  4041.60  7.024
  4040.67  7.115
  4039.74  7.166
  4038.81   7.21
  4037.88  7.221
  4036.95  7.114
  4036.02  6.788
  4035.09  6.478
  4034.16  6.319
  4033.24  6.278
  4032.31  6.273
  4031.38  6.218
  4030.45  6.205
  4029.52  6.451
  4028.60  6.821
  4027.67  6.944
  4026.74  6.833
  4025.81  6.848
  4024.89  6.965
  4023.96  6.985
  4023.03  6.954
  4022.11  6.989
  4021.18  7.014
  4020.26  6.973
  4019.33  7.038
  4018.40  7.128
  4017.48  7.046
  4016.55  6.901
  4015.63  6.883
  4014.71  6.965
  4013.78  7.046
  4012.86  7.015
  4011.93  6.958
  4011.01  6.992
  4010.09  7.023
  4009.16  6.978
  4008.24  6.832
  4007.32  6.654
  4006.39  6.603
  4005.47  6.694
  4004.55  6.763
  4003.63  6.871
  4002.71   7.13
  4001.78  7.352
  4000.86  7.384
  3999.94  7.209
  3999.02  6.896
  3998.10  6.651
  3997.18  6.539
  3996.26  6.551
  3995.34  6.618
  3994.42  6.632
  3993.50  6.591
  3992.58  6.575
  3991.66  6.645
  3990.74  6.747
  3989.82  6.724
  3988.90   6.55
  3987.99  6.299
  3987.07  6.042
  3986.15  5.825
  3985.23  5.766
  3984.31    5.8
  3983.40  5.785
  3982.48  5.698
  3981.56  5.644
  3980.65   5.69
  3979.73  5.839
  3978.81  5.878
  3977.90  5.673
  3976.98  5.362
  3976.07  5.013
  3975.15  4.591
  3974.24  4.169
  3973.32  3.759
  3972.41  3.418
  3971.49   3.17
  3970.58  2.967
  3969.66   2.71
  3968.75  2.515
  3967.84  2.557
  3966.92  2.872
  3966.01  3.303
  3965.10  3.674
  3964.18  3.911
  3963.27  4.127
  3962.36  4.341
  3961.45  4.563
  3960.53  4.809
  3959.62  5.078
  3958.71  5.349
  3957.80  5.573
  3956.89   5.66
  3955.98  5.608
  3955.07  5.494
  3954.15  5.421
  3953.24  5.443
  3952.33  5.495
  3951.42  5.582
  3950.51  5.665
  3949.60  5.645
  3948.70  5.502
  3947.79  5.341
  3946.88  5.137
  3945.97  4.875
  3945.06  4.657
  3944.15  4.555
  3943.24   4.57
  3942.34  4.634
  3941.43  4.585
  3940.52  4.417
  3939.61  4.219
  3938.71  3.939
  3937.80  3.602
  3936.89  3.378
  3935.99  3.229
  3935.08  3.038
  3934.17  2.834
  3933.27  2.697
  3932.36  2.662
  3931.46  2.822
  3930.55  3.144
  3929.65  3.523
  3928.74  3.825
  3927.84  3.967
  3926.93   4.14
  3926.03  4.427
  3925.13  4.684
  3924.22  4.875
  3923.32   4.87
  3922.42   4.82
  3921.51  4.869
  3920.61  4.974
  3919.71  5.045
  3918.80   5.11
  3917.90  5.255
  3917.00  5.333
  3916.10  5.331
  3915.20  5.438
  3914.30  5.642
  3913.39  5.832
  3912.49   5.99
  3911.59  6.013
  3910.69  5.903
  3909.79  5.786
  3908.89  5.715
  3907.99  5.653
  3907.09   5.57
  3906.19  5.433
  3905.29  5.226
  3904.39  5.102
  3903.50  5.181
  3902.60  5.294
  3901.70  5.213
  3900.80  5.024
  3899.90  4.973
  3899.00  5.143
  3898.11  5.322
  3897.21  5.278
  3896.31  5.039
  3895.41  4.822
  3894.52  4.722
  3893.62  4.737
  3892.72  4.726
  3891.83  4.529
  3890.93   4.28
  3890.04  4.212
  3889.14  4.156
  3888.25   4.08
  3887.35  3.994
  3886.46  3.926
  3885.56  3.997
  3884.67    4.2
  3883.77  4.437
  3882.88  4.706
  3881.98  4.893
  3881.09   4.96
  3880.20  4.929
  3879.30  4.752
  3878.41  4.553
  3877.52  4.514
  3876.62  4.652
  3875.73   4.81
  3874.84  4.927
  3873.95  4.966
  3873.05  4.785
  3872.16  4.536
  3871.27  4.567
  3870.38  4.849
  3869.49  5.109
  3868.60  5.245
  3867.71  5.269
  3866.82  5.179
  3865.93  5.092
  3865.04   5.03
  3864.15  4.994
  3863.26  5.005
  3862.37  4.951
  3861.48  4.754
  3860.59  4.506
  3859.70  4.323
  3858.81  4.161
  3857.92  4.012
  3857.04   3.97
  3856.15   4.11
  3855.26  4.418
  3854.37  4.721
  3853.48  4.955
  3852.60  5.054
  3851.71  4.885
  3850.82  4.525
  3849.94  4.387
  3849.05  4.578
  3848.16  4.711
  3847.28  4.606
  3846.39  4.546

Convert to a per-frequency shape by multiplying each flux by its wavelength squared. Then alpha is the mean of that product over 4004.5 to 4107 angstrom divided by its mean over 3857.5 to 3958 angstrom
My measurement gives 1.50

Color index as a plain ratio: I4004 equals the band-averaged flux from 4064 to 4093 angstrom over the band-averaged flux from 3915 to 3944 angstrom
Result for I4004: 1.6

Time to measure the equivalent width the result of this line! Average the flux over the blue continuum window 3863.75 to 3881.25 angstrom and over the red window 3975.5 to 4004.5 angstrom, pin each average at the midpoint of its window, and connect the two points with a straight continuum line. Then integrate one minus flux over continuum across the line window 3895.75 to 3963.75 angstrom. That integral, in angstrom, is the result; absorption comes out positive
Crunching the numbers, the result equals 8.97 angstrom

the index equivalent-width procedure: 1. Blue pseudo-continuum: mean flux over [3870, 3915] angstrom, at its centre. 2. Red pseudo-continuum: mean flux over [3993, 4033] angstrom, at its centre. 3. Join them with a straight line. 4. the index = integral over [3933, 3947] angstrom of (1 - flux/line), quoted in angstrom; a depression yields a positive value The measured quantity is 4.1 angstrom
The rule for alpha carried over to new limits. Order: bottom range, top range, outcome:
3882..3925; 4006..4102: 1.43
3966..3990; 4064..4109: 1.41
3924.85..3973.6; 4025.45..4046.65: 1.65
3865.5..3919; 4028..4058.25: 1.45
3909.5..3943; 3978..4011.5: 1.52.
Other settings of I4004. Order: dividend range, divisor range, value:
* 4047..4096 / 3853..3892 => 1.45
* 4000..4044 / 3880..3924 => 1.37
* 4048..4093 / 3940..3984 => 1.42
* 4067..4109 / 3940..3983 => 1.38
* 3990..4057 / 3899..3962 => 1.41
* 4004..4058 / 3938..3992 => 1.38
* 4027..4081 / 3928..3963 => 1.47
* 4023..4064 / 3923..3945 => 1.72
